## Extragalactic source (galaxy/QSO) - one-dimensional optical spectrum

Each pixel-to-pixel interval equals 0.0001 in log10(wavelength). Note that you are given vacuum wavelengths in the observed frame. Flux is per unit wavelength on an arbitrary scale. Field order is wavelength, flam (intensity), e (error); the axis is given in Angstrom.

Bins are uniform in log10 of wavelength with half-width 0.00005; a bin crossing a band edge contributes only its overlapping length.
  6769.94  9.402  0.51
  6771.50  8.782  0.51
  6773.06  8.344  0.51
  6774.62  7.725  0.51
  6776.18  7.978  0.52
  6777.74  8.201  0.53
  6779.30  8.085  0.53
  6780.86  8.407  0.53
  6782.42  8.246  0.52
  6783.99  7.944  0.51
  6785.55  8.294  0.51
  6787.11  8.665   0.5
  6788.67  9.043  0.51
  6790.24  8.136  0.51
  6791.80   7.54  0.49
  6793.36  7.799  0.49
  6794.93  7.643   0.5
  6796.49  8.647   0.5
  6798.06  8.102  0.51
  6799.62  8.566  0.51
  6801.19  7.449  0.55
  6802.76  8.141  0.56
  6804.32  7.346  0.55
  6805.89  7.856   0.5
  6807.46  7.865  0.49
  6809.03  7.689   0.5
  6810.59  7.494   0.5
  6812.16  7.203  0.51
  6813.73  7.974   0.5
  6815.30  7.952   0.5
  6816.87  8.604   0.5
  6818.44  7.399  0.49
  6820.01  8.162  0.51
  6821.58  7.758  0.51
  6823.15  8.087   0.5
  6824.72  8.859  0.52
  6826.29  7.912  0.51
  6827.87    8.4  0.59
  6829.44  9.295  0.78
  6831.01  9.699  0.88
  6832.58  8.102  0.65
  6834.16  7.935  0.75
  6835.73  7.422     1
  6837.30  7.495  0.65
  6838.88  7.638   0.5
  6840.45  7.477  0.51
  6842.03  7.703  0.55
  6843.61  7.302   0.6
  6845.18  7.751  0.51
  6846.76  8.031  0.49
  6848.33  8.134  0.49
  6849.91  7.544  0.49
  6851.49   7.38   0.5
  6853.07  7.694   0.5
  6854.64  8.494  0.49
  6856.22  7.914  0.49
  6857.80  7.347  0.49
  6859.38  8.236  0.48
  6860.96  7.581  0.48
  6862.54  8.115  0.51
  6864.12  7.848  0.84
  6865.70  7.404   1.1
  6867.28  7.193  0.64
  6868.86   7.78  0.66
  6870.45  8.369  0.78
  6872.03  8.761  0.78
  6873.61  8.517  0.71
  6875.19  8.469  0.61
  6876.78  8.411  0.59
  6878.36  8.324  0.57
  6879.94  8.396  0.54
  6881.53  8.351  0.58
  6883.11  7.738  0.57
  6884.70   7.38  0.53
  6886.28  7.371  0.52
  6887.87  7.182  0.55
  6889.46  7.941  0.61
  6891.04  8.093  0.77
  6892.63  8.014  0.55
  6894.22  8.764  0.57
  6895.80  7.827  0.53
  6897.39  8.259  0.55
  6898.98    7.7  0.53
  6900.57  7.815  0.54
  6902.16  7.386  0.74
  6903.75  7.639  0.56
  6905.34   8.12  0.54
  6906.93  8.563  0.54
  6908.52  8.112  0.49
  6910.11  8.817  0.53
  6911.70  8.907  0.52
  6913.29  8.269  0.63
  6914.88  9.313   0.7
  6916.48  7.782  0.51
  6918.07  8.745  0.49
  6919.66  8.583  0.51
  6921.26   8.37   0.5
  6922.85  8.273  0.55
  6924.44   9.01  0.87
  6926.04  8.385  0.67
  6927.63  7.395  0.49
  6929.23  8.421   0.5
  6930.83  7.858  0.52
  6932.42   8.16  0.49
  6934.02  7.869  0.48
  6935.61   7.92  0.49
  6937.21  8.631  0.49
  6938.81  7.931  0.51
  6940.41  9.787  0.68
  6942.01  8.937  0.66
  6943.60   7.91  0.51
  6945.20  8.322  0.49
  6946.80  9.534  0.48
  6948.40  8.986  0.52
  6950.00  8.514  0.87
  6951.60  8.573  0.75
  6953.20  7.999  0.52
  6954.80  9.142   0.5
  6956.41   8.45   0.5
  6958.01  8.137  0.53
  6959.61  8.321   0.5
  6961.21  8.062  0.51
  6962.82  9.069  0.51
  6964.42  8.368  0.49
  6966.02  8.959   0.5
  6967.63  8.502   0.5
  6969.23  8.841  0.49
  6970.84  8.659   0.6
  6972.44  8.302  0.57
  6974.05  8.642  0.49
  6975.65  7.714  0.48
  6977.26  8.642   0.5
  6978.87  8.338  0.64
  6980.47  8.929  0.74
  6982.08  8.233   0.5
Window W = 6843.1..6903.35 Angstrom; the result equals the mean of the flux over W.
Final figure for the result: 7.92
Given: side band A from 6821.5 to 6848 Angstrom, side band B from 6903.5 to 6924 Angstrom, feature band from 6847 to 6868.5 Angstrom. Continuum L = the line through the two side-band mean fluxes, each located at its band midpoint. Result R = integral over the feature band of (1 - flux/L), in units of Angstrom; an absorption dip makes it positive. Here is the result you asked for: 1.1 Angstrom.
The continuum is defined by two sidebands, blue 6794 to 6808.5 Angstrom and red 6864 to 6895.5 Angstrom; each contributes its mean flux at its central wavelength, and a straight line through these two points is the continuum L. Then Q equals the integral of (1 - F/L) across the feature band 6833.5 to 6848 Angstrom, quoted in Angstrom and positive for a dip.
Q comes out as 0.6 Angstrom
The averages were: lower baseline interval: 7.95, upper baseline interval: 8.02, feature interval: 7.66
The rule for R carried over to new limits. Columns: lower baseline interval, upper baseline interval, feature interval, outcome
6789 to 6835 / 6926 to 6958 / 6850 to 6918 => 1.9 Angstrom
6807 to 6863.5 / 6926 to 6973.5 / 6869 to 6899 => 0.2 Angstrom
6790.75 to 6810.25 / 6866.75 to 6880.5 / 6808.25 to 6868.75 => 1.4 Angstrom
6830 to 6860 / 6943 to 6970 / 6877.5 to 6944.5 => 0.7 Angstrom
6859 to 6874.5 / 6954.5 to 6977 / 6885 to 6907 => 0.7 Angstrom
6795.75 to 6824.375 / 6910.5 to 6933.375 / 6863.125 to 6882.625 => 0.1 Angstrom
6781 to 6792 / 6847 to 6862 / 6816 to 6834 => -0.7 Angstrom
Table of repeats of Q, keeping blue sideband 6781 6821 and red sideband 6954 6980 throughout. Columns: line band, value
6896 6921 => 0.22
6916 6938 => 0.37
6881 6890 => 0.68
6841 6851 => 0.50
